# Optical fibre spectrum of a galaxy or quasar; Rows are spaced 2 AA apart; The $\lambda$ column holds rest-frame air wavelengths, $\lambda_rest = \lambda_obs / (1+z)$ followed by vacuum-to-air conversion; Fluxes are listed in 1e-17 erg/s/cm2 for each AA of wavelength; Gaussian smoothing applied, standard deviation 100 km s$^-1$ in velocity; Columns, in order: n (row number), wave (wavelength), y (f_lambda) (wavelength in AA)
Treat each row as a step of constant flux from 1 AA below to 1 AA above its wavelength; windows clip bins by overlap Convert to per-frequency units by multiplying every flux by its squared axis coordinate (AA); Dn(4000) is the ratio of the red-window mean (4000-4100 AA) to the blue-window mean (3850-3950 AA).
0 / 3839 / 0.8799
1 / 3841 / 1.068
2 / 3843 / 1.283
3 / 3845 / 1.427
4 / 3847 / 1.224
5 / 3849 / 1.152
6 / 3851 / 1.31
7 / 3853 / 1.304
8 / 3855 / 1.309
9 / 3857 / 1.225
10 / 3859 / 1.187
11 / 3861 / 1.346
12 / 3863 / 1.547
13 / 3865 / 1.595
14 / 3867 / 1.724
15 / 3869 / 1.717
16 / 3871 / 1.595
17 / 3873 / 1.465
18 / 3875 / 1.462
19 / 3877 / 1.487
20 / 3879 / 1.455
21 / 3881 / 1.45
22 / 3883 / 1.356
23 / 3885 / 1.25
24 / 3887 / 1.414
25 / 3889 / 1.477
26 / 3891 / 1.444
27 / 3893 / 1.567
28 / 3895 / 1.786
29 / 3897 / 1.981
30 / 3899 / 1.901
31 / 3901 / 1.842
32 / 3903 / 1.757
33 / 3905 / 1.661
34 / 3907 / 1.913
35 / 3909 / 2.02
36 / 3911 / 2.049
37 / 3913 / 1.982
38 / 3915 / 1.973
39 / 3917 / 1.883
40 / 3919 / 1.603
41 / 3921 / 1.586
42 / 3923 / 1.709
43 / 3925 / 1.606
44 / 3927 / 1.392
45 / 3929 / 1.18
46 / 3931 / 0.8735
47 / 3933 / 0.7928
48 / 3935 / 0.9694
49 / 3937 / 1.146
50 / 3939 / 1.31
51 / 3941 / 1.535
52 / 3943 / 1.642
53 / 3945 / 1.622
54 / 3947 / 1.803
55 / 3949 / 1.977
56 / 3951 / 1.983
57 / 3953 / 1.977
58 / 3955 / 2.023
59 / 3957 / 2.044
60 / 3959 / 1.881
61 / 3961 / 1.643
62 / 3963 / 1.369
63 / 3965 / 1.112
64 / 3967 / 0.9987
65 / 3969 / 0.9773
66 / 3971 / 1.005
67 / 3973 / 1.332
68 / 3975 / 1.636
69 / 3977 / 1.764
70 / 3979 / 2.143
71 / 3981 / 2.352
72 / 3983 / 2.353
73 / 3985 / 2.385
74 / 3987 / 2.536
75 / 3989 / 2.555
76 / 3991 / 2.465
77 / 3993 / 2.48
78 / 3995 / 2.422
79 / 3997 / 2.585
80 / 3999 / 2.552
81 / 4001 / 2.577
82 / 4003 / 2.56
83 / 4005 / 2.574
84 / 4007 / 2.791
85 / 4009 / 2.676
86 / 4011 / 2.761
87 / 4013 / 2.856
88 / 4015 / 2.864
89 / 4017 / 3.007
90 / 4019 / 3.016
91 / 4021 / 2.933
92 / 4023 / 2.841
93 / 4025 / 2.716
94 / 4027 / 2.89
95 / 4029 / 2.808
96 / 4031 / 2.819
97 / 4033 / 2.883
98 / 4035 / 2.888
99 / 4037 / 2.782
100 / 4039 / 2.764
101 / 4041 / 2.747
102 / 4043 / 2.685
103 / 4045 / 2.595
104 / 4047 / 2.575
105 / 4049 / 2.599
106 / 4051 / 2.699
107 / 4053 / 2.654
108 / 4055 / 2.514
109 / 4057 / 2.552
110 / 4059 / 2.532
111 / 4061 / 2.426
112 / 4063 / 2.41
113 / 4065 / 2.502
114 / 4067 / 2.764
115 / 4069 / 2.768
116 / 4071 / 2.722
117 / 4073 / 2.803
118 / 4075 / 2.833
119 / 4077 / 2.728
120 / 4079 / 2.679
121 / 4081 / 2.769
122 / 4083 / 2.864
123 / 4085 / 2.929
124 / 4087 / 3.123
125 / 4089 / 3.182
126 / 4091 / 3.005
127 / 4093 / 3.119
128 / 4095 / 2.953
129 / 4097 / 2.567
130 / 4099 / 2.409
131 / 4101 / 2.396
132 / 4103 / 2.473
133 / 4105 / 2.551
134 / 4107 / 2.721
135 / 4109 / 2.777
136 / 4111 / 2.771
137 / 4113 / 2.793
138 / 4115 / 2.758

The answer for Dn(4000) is 1.9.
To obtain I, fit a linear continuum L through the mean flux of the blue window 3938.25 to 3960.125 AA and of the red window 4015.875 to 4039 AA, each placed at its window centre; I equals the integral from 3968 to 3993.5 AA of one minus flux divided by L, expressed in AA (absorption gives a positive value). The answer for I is 3.0 AA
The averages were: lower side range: 1.8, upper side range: 2.87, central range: 1.99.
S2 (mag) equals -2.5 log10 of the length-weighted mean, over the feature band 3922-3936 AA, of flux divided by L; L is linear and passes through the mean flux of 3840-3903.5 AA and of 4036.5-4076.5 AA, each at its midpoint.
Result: 0.44 mag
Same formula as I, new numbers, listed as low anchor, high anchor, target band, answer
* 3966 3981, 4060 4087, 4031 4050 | -3.5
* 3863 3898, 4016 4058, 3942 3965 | 3.5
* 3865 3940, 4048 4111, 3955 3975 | 5.5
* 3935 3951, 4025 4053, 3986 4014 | -4.1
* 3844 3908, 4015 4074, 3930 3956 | 6.4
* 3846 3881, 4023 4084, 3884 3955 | 6.4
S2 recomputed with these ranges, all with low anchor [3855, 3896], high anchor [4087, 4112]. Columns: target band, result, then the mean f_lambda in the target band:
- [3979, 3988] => -0.138 mag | 2.38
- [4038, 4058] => -0.075 mag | 2.64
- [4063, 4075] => -0.046 mag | 2.7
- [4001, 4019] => -0.226 mag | 2.77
